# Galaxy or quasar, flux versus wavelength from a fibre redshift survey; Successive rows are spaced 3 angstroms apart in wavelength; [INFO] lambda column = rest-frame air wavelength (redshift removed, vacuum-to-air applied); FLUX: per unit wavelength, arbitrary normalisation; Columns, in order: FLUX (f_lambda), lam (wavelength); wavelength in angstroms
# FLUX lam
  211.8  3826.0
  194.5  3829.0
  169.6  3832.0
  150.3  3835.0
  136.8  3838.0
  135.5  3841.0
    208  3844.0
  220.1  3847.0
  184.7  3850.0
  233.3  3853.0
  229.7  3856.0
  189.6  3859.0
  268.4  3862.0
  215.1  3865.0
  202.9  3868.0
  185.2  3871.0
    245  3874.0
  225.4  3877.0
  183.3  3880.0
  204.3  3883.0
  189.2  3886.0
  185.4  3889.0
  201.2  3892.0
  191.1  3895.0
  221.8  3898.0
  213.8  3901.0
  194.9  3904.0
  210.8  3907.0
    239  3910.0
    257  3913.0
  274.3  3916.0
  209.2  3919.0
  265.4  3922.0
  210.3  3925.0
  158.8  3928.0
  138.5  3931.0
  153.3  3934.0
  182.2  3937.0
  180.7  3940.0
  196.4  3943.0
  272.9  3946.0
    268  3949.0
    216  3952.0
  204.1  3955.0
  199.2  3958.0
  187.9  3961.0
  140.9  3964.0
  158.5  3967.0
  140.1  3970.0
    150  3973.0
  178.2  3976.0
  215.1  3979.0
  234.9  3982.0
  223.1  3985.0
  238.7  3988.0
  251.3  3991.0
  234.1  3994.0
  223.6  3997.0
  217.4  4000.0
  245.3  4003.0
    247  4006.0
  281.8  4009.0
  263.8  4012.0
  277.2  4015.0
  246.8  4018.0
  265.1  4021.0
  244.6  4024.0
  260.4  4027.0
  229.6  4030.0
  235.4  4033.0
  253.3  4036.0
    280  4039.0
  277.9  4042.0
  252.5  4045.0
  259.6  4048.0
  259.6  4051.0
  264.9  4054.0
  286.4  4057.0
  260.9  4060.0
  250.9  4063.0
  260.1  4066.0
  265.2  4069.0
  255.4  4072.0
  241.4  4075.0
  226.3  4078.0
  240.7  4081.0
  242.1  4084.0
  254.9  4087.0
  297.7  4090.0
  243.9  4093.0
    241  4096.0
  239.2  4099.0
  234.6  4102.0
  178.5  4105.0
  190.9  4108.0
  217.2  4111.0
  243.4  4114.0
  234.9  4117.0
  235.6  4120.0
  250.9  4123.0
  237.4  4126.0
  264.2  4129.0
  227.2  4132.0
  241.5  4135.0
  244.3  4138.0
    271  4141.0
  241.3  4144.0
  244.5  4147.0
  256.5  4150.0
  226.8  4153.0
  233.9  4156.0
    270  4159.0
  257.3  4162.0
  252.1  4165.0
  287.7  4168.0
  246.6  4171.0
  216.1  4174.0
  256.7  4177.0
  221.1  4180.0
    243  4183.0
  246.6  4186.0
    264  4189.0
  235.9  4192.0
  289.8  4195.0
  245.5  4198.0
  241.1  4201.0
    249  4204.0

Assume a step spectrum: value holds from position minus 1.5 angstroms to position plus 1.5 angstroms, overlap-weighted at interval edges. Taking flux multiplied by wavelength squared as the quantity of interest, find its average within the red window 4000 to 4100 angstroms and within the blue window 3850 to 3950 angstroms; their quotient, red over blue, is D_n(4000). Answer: 1.30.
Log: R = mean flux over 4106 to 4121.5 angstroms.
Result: 223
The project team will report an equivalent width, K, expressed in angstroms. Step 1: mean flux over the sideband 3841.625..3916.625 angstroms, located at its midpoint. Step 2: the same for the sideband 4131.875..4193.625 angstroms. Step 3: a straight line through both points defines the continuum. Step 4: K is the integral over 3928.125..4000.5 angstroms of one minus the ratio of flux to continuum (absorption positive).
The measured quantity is 7.9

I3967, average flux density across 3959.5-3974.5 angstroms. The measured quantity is 155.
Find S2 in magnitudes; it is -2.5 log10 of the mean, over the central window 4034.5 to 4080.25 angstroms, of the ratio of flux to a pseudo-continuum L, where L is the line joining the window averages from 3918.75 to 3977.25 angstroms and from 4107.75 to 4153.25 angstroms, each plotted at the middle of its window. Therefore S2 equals -0.18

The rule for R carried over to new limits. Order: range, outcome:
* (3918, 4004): 203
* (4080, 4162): 241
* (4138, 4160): 248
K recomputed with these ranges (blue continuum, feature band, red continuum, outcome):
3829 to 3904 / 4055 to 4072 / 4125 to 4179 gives -2.2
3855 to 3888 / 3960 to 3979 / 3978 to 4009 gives 5.6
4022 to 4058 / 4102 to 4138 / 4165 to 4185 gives 3.0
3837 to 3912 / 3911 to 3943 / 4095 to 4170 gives 1.4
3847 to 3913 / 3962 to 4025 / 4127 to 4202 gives 1.3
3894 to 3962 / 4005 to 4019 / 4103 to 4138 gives -2.9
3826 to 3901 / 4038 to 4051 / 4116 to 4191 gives -2.1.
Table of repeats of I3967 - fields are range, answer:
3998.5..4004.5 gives 231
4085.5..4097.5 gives 259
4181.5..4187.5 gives 245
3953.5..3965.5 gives 183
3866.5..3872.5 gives 194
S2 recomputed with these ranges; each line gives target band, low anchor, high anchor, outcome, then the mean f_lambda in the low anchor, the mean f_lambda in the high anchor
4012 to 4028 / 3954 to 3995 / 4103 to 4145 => -0.24 mag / 196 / 234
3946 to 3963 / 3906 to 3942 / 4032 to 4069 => 0.01 mag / 206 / 262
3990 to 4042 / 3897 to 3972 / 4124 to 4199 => -0.15 mag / 203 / 249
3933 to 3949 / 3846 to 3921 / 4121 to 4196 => 0.09 mag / 215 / 249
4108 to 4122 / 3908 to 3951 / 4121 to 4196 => 0.06 mag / 215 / 249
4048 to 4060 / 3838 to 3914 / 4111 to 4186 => -0.15 mag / 208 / 245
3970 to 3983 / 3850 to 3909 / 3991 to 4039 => 0.26 mag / 210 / 249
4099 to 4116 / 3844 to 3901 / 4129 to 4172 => 0.13 mag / 210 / 251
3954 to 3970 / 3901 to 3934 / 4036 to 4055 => 0.31 mag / 213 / 265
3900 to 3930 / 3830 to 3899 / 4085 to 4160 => -0.08 mag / 199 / 241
